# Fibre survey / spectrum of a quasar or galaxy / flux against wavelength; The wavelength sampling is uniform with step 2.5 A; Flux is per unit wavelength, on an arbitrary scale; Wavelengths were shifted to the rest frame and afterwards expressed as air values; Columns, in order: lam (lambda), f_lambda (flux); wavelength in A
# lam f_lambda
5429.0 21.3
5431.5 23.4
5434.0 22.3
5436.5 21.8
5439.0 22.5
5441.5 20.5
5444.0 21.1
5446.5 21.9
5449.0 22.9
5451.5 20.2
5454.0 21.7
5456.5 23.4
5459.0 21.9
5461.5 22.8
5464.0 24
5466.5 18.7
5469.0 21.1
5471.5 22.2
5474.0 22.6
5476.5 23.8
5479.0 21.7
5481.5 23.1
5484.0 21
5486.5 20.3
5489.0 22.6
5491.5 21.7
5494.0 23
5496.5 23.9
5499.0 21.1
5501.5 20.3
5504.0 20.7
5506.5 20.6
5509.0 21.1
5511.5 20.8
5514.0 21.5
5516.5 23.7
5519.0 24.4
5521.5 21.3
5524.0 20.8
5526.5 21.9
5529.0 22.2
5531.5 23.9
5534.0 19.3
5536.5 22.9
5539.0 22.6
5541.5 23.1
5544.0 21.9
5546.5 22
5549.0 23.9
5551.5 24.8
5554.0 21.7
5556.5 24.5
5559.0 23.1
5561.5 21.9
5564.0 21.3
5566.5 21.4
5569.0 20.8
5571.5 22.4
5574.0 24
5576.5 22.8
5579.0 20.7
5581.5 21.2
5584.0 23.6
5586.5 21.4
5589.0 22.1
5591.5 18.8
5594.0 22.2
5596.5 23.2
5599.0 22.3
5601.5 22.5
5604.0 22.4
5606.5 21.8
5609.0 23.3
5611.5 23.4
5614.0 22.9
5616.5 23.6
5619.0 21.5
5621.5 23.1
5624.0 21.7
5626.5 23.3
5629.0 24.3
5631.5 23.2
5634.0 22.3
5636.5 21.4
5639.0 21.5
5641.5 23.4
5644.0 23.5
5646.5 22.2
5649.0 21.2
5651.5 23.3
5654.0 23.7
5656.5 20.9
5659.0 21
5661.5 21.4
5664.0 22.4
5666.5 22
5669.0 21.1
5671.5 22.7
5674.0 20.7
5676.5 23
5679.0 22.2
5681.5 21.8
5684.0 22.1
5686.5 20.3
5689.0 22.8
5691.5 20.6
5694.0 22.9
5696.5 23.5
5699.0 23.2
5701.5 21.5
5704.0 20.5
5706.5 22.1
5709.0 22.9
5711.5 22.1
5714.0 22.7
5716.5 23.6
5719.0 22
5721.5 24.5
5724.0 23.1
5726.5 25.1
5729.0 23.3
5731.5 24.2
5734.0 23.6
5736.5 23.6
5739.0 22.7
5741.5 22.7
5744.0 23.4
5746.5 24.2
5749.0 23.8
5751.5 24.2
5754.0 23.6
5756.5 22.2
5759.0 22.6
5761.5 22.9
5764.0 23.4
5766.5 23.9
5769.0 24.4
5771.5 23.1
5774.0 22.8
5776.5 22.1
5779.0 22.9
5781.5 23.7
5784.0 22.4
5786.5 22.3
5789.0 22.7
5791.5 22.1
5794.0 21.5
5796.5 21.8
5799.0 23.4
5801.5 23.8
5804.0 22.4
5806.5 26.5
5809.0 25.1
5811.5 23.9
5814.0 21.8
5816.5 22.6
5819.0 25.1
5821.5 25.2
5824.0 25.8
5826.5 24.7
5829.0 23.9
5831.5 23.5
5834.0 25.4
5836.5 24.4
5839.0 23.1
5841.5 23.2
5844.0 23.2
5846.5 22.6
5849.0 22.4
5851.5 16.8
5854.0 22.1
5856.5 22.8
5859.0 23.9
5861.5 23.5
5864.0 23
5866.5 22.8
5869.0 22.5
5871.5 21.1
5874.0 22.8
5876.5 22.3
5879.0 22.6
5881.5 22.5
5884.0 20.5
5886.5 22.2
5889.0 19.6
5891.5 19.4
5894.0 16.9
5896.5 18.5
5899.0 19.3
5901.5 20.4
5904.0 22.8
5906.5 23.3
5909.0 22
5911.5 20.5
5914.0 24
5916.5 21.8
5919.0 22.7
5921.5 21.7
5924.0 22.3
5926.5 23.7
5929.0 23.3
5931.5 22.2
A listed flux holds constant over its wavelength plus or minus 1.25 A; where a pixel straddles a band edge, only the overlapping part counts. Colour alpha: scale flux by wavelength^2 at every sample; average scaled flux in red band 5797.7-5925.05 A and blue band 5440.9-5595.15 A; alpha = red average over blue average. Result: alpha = 1.15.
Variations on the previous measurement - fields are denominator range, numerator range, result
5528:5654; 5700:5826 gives 1.10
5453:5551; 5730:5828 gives 1.17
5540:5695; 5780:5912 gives 1.09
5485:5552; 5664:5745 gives 1.09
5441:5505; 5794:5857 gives 1.21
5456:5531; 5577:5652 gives 1.06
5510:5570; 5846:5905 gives 1.08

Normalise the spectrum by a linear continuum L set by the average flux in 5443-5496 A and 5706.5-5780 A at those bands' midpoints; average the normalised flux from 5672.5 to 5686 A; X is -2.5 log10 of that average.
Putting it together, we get 0.05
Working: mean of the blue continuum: 22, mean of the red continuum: 23.3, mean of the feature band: 21.9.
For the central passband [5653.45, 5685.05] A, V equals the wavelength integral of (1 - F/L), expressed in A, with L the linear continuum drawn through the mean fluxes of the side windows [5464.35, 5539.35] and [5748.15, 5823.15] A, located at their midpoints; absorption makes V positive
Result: 1.1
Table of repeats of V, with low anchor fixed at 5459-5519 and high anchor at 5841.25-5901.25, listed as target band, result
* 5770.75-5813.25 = -3.0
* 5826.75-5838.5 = -1.5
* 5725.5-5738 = -1.3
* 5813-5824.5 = -1.3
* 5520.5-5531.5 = 0.0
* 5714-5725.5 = -0.9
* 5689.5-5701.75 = -0.4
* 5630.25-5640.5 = -0.2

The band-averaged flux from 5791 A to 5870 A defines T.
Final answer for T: 23.3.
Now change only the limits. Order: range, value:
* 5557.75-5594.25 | 21.8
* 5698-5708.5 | 21.9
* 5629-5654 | 22.6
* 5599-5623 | 22.7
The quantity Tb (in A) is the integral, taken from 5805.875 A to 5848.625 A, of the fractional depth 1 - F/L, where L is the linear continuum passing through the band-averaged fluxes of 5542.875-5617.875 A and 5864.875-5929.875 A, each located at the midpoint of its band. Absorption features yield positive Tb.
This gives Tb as -4.47 A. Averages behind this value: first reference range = 22.4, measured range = 24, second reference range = 21.6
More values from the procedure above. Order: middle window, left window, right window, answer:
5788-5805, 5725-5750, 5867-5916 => 0.2 A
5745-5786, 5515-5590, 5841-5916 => -2.5 A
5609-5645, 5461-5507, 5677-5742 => -0.7 A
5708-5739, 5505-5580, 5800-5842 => 0.2 A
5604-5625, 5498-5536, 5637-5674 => -0.7 A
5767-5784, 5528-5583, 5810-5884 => -0.2 A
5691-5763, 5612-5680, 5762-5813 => -0.6 A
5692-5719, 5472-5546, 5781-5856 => 0.4 A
